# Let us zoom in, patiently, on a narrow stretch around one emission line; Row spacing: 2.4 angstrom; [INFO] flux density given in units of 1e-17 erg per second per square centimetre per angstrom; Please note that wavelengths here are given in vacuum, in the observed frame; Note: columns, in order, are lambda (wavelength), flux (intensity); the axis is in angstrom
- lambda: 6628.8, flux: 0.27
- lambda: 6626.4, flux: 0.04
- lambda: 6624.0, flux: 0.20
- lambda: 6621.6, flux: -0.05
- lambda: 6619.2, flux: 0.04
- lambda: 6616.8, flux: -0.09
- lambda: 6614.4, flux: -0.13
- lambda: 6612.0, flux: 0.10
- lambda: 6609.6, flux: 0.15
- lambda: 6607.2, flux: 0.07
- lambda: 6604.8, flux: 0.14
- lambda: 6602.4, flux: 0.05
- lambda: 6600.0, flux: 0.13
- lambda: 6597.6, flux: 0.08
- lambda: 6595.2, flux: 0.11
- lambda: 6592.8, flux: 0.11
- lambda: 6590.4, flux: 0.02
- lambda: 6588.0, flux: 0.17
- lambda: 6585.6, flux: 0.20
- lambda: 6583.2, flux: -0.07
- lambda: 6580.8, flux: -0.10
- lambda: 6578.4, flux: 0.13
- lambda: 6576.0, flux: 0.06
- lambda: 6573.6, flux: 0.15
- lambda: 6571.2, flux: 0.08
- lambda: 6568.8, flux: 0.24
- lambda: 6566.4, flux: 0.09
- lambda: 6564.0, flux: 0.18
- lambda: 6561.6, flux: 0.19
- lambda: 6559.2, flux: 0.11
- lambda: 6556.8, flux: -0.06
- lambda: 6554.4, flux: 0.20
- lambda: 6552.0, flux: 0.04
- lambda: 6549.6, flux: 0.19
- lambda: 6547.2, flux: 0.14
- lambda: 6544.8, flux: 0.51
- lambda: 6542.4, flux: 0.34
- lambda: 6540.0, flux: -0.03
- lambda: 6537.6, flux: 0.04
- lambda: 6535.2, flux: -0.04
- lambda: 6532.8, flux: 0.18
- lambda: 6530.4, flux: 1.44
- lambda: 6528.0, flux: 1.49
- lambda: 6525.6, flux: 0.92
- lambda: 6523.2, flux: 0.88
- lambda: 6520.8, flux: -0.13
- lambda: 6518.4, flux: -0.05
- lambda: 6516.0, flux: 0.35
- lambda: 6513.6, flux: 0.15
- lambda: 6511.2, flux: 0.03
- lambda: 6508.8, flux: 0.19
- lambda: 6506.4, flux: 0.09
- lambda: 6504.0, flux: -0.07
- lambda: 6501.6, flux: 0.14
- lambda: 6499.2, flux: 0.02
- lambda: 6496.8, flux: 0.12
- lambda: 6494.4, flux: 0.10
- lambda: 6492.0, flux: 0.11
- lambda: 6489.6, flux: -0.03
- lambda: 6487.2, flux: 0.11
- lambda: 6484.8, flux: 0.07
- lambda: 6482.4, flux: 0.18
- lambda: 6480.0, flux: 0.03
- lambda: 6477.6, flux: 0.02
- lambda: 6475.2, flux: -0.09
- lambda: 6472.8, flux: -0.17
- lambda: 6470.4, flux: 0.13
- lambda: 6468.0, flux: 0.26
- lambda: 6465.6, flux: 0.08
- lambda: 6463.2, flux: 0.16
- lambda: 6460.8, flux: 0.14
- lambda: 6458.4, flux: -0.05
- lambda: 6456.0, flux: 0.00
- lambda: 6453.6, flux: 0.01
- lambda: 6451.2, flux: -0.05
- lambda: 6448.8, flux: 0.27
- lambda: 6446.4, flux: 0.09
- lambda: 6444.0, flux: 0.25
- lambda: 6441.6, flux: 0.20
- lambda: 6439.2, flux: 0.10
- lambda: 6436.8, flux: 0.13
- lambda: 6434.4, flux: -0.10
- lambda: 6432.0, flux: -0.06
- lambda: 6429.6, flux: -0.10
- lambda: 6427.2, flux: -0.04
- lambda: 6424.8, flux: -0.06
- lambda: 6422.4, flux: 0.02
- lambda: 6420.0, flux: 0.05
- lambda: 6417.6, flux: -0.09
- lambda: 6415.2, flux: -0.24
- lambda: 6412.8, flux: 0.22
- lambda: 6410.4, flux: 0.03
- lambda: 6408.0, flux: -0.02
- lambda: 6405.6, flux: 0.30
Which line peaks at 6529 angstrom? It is [O II]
